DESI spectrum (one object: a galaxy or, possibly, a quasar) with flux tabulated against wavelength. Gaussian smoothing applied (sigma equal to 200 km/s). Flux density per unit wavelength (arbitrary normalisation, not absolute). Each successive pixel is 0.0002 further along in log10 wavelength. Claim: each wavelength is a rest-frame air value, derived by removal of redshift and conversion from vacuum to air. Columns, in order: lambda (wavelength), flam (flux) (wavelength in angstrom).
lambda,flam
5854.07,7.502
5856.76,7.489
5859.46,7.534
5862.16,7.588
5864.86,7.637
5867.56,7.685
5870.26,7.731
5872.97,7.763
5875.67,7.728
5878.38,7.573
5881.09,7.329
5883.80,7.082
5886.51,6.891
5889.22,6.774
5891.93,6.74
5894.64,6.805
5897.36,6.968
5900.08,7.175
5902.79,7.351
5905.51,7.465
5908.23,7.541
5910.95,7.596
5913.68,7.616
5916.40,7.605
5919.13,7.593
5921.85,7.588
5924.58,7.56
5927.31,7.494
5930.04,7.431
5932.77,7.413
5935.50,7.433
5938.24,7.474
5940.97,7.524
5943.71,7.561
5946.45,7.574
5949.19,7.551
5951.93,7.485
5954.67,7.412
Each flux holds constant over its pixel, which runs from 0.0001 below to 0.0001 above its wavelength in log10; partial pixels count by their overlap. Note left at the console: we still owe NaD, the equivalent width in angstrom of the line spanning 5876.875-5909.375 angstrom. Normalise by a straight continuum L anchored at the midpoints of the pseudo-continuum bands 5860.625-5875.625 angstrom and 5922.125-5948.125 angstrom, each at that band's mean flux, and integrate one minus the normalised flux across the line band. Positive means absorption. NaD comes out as 2.0 angstrom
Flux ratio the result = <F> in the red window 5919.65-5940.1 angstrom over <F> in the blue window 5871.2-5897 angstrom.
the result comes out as 1.04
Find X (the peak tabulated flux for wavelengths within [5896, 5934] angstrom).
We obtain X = 7.616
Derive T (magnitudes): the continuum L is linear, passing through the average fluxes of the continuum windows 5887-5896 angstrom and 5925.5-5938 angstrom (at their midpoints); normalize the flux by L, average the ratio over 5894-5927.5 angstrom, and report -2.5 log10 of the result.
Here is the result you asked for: -0.047 mag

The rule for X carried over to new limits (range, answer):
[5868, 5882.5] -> 7.763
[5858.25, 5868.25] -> 7.685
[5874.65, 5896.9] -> 7.728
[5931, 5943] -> 7.524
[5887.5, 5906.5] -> 7.465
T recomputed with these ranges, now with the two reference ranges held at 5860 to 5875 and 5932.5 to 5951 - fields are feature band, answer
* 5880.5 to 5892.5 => 0.10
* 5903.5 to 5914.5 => 0.01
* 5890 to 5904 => 0.09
